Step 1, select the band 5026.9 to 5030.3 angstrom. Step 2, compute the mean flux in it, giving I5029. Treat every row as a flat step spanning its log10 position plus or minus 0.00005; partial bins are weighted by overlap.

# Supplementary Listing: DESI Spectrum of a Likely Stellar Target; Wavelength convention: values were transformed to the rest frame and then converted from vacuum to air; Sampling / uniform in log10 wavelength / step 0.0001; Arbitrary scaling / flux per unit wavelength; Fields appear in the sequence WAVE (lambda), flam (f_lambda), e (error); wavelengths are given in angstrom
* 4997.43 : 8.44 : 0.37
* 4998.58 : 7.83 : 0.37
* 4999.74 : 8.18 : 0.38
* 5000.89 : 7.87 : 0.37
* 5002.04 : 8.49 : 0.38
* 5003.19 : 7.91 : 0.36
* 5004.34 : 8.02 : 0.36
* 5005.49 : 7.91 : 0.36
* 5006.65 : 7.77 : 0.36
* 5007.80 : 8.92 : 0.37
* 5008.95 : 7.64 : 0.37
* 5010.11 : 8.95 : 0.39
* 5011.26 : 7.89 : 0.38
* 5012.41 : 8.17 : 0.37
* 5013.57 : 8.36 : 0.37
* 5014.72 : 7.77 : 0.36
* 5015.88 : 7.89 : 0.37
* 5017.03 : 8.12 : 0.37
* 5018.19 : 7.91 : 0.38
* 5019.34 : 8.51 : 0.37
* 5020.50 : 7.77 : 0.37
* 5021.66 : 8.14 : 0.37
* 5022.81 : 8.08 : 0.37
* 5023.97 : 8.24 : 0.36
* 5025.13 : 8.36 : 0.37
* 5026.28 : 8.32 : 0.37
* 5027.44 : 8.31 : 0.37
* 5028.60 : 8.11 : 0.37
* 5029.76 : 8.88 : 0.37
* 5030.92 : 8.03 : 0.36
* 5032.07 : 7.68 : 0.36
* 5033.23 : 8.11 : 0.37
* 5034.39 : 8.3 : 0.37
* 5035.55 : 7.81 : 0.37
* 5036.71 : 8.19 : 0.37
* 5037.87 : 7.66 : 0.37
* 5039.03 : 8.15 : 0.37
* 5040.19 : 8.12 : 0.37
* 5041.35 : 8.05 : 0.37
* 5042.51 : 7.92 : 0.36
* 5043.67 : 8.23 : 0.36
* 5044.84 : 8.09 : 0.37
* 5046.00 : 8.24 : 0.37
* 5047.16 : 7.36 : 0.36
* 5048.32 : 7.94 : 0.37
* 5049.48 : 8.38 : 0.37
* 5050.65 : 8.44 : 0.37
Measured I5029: 8.42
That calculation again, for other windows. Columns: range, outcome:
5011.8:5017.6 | 8.06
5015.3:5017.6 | 8.01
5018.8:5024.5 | 8.14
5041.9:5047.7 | 7.97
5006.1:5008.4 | 8.37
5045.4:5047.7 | 7.82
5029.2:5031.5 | 8.47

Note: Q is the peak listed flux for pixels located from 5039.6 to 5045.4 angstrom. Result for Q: 8.23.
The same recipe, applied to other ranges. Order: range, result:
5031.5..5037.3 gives 8.3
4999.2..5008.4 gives 8.92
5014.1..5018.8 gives 8.12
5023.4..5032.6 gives 8.88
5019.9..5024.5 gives 8.24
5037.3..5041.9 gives 8.15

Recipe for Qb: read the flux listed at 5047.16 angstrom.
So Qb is 7.36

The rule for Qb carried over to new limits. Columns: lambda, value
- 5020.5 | 7.77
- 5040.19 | 8.12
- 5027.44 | 8.31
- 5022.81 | 8.08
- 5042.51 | 7.92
